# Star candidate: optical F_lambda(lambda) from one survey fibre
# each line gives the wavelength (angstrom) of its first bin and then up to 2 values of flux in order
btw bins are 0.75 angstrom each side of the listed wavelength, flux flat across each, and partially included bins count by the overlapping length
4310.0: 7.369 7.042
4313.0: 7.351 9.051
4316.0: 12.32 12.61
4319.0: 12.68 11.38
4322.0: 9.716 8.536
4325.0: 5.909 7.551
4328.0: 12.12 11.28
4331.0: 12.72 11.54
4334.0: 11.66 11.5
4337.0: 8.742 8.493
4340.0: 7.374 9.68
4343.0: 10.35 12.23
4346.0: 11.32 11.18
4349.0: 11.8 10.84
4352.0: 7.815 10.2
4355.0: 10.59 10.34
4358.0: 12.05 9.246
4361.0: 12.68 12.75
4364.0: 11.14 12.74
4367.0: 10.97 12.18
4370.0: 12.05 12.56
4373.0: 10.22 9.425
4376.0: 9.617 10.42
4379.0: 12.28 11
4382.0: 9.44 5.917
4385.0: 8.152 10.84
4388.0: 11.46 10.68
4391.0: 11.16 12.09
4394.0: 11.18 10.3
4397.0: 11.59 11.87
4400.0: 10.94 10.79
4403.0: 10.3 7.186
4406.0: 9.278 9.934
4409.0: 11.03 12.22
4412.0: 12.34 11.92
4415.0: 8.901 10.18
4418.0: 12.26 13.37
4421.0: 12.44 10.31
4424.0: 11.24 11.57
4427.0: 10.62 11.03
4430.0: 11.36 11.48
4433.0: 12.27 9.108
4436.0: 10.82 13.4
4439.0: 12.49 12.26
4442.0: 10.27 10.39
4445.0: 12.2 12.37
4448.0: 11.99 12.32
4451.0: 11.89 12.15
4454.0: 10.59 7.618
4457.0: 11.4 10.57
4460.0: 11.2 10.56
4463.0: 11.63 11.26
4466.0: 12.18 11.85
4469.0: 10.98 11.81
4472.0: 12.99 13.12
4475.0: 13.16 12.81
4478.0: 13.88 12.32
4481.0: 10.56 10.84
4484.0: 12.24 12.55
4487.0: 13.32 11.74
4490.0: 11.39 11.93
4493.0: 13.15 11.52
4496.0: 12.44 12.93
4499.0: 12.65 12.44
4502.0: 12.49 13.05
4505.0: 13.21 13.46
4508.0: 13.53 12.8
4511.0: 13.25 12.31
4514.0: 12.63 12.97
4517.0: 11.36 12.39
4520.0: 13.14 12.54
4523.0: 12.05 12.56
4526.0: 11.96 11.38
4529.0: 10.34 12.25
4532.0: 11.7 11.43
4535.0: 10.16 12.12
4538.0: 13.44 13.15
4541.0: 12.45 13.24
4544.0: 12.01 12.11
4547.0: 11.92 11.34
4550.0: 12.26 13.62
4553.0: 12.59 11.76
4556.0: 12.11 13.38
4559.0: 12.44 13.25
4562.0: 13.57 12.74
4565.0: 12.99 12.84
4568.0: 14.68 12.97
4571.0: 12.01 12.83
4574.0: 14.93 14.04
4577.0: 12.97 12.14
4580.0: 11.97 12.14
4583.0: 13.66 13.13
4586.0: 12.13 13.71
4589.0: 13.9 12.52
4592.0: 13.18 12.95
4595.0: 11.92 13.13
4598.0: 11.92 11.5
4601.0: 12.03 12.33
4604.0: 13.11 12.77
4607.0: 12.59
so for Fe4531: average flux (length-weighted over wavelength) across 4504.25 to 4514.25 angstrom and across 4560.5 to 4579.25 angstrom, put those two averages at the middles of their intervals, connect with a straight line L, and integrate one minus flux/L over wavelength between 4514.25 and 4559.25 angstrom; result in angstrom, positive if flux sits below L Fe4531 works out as 3.2 angstrom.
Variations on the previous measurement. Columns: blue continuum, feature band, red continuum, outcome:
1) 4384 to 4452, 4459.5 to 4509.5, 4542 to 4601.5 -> -1.89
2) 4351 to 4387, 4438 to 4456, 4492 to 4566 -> 0.08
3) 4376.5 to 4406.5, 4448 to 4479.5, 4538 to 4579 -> -0.79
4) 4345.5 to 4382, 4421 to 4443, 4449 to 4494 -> 0.35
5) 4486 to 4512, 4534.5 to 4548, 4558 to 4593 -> 0.61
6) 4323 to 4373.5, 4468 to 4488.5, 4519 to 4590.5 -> -0.76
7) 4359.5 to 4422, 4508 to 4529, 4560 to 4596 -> -0.02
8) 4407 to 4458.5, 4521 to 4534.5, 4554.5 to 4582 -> 0.79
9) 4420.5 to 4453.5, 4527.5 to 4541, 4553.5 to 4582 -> 0.80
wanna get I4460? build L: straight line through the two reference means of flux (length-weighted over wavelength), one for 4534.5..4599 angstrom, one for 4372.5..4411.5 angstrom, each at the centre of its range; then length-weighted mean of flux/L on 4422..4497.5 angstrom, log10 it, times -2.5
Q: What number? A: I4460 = -0.04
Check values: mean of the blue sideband 10.4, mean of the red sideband 12.8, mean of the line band 11.7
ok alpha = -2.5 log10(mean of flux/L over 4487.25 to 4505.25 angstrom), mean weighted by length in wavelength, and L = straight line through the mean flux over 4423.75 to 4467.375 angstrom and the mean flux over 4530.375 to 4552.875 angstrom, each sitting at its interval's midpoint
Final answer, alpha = -0.06 mag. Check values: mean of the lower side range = 11.3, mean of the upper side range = 12.2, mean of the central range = 12.4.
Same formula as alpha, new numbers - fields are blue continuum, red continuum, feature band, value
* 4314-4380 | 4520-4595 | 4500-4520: -0.05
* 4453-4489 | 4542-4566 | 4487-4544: -0.02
